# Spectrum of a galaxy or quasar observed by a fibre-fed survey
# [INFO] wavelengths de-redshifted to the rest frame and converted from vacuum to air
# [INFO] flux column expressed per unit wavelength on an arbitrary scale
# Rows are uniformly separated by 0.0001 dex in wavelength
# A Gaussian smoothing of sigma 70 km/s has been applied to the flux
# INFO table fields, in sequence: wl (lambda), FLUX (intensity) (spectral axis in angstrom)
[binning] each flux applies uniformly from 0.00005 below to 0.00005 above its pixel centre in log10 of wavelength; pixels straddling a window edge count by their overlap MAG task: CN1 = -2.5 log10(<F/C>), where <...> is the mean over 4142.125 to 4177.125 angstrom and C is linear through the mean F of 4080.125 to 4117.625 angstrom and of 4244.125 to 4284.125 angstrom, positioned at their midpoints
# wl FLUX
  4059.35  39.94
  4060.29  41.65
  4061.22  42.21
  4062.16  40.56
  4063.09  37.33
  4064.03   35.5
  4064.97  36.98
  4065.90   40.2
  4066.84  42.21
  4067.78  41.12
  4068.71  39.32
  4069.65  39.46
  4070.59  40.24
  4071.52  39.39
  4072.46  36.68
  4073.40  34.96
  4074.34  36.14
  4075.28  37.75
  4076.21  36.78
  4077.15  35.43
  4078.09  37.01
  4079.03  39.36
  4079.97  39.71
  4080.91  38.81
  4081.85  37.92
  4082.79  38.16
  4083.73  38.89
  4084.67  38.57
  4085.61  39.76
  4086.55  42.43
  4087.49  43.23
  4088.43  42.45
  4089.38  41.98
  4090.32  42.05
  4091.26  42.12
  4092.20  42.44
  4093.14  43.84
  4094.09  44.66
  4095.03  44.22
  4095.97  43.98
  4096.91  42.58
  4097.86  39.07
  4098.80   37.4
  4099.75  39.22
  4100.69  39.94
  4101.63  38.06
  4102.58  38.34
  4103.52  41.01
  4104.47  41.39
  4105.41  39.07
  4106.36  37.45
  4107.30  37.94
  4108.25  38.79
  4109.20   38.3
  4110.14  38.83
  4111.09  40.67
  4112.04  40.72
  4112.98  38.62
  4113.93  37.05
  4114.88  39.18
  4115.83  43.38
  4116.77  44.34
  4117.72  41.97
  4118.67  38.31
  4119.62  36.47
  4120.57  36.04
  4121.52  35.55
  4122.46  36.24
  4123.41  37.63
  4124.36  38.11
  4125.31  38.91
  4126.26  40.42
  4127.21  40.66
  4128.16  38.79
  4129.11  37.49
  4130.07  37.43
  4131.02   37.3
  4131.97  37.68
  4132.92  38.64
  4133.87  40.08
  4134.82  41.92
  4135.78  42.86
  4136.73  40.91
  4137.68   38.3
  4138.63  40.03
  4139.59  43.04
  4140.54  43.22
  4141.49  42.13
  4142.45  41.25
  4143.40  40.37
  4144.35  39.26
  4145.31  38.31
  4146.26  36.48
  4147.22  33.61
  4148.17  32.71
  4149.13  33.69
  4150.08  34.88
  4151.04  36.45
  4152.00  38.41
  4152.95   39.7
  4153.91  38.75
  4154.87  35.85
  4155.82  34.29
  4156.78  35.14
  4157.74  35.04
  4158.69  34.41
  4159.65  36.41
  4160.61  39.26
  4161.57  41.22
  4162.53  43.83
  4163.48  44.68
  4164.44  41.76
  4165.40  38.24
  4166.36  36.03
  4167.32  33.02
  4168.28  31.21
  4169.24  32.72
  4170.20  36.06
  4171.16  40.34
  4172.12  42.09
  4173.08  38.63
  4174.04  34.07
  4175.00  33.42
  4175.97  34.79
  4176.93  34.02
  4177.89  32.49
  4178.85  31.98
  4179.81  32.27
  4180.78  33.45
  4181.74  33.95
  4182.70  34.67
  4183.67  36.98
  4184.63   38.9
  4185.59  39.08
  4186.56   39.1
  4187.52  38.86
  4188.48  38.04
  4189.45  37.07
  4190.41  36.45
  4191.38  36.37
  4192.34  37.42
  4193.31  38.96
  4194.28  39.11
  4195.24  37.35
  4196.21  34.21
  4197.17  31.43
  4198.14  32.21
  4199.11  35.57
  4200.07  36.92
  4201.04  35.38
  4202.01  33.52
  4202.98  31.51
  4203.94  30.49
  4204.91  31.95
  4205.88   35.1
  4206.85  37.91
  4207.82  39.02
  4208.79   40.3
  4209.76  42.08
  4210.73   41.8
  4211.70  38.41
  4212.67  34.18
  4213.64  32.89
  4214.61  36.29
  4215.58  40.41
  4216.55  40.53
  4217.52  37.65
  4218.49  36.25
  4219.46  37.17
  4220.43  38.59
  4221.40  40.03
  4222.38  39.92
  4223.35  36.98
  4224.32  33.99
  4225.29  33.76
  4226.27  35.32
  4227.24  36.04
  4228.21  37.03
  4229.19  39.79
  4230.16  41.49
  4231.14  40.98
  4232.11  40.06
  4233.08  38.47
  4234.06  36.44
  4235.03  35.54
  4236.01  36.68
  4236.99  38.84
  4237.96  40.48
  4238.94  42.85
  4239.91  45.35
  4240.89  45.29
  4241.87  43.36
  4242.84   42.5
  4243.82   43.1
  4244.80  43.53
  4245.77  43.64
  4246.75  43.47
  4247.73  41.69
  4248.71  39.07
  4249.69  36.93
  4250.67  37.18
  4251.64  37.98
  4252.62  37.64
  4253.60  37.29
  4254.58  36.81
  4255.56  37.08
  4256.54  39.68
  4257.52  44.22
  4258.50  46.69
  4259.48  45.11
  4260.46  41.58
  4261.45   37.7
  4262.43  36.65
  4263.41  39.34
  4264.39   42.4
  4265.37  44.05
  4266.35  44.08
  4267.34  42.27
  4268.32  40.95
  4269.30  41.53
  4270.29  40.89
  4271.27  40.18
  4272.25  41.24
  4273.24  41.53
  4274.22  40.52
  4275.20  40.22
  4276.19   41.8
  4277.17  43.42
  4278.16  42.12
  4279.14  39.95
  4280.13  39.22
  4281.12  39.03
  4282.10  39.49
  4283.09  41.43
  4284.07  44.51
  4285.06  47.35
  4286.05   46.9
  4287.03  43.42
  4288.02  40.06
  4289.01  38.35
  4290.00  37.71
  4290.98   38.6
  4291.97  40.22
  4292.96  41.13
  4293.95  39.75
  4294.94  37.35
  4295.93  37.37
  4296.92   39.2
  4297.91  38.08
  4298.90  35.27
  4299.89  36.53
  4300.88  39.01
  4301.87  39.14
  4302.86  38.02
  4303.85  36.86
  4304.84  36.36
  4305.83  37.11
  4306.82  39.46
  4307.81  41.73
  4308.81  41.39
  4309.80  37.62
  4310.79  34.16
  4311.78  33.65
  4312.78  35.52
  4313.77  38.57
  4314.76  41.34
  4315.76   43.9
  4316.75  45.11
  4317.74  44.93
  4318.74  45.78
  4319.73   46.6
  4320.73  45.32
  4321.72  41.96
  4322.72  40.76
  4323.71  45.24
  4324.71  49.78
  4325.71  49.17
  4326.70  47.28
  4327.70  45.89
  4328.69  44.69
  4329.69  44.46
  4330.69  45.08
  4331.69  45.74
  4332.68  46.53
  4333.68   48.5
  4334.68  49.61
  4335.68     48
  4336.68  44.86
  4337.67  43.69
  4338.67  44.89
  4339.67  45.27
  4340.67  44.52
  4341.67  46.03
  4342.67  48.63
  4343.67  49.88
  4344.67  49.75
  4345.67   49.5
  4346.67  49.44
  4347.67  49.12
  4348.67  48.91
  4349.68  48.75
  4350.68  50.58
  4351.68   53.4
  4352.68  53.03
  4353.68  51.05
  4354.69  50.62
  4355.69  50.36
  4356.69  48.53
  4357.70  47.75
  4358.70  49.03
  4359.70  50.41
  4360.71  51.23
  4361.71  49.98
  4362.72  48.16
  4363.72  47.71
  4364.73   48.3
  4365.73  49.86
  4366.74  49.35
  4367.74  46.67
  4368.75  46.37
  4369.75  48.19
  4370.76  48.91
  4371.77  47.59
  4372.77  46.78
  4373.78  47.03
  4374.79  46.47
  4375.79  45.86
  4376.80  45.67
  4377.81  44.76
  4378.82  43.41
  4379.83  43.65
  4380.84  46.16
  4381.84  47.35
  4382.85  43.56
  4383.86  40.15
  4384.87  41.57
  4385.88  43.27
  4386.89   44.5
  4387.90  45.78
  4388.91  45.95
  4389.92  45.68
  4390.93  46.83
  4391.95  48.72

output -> 0.10 mag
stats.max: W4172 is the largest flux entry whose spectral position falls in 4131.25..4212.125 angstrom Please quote 44.68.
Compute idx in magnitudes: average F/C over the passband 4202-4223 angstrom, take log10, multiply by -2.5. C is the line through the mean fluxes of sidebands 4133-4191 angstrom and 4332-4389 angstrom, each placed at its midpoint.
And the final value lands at 0.080 mag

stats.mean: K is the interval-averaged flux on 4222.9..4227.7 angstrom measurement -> 35.2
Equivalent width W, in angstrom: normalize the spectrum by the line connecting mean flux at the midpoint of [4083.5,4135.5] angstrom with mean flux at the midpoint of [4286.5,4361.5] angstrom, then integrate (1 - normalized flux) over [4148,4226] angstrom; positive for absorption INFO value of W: 9.04 angstrom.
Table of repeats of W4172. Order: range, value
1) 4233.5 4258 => 45.35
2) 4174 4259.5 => 46.69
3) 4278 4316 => 47.35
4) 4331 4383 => 53.4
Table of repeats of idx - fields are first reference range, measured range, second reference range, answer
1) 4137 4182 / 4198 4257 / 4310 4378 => 0.065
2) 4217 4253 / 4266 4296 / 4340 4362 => 0.059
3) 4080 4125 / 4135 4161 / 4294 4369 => 0.080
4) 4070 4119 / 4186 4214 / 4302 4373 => 0.168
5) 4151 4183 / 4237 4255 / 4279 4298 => -0.052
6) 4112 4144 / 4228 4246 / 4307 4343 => 0.031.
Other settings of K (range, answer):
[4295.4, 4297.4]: 38.2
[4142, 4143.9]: 41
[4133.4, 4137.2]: 41.4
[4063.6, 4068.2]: 39.2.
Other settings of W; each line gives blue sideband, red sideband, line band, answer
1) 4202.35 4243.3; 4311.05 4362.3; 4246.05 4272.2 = 0.23 angstrom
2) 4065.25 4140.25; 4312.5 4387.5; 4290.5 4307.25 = 2.61 angstrom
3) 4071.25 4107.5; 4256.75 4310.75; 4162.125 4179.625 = 1.54 angstrom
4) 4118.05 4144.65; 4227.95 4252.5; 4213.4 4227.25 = 1.06 angstrom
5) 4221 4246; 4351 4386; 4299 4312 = 1.80 angstrom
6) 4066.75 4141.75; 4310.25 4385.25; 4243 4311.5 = 6.51 angstrom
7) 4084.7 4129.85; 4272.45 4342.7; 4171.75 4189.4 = 2.08 angstrom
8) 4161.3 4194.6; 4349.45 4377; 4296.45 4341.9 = 3.59 angstrom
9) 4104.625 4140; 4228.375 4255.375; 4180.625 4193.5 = 0.83 angstrom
